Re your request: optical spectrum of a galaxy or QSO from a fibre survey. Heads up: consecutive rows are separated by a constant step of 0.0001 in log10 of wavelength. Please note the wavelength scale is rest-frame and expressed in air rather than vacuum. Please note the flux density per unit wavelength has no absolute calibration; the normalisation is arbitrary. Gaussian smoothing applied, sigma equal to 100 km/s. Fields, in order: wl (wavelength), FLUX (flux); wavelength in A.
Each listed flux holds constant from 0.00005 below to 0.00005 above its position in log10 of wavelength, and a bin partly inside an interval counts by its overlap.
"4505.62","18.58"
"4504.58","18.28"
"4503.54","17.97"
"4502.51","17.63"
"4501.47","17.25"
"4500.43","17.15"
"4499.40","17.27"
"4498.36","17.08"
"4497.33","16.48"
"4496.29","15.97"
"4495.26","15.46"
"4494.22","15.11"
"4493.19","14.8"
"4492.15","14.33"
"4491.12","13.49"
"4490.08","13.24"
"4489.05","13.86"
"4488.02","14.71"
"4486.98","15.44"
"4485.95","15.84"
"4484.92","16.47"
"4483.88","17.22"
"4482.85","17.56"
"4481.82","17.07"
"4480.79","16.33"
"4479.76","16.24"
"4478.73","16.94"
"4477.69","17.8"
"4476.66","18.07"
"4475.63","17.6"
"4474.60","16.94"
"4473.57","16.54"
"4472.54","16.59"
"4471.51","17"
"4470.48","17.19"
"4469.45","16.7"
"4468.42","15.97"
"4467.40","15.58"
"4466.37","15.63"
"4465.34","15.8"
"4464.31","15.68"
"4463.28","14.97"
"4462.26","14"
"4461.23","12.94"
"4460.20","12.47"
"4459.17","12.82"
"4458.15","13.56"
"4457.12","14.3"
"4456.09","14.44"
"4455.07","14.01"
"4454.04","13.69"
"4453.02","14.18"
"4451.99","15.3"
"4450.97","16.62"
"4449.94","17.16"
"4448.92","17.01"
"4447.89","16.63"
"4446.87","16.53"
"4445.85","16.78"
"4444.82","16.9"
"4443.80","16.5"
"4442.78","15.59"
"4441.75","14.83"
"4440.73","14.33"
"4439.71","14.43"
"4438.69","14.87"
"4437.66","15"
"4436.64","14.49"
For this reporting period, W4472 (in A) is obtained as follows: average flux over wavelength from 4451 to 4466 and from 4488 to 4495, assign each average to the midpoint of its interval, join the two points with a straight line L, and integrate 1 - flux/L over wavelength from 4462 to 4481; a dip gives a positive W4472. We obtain -2.9 A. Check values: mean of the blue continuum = 14.2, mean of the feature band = 16.4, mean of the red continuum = 14.2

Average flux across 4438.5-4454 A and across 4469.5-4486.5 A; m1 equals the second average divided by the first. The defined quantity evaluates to 1.1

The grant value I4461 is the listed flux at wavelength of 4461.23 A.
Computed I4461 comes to 12.94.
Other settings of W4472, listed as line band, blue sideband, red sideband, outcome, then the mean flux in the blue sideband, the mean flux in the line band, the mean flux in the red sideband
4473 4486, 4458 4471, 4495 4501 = -1.1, 14.9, 17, 16.6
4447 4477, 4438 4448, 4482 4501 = 0.4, 15.7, 15.5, 15.7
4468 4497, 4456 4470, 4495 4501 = -0.7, 14.6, 16.1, 16.6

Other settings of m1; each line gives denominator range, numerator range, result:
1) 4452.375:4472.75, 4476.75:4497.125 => 1.06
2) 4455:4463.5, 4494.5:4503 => 1.22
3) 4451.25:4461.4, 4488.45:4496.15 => 1.04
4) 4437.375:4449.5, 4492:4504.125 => 1.04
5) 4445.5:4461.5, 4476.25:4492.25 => 1.07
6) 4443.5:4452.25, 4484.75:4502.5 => 0.94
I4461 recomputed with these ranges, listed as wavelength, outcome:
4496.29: 15.97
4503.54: 17.97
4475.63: 17.6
